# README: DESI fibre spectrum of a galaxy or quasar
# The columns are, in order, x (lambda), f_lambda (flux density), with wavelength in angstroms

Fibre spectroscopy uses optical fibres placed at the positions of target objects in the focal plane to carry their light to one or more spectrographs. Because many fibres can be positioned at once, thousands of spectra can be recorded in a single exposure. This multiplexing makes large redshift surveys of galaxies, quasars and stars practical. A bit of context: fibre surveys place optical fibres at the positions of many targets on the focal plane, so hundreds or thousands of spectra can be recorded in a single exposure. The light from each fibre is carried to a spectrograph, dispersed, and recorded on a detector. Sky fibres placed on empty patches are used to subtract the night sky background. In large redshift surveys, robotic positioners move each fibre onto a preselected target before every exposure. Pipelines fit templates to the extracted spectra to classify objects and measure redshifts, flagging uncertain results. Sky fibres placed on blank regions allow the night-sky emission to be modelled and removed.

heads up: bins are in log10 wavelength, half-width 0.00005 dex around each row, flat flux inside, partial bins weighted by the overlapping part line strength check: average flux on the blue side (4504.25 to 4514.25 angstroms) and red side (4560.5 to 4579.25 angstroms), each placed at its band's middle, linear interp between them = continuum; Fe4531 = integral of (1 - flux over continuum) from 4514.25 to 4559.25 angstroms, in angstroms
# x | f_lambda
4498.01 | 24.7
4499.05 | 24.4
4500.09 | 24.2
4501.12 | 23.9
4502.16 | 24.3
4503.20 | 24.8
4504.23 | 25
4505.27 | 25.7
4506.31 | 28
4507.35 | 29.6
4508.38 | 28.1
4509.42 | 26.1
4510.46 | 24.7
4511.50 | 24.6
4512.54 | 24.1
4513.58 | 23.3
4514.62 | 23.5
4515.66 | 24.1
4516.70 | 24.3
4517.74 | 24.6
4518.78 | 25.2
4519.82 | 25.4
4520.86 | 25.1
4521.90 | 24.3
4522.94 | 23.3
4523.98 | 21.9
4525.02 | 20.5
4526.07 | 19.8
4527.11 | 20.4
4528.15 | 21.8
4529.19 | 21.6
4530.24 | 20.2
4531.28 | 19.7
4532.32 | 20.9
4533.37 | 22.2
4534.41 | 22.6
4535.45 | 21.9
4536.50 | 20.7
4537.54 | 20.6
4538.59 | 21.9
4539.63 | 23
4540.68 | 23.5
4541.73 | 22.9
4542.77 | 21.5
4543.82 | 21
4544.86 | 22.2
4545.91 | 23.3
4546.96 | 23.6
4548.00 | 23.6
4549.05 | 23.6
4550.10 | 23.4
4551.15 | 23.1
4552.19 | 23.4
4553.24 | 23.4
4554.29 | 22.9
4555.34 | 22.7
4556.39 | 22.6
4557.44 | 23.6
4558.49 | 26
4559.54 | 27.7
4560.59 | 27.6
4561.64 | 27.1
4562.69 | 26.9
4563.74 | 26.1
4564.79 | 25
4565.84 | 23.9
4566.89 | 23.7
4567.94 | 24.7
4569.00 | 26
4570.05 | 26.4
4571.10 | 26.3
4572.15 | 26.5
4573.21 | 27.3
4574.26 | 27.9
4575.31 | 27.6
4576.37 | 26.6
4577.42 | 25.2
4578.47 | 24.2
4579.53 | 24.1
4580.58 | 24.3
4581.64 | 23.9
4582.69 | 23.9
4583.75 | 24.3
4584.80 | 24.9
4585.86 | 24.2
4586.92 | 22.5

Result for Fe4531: 5.61 angstroms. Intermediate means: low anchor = 25.9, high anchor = 26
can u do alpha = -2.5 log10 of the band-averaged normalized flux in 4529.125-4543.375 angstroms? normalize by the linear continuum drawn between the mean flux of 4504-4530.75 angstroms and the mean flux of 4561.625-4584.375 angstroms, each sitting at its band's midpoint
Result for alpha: 0.14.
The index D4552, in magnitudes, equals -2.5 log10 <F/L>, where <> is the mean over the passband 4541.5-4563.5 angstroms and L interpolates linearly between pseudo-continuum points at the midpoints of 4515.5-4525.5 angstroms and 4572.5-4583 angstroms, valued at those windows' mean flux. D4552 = 0.04 mag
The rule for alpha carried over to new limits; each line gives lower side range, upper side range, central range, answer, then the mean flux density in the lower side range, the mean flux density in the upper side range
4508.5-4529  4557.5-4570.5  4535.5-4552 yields 0.106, 23.6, 25.8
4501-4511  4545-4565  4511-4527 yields 0.095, 26.1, 24.5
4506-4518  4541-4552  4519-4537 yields 0.107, 25.4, 22.9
